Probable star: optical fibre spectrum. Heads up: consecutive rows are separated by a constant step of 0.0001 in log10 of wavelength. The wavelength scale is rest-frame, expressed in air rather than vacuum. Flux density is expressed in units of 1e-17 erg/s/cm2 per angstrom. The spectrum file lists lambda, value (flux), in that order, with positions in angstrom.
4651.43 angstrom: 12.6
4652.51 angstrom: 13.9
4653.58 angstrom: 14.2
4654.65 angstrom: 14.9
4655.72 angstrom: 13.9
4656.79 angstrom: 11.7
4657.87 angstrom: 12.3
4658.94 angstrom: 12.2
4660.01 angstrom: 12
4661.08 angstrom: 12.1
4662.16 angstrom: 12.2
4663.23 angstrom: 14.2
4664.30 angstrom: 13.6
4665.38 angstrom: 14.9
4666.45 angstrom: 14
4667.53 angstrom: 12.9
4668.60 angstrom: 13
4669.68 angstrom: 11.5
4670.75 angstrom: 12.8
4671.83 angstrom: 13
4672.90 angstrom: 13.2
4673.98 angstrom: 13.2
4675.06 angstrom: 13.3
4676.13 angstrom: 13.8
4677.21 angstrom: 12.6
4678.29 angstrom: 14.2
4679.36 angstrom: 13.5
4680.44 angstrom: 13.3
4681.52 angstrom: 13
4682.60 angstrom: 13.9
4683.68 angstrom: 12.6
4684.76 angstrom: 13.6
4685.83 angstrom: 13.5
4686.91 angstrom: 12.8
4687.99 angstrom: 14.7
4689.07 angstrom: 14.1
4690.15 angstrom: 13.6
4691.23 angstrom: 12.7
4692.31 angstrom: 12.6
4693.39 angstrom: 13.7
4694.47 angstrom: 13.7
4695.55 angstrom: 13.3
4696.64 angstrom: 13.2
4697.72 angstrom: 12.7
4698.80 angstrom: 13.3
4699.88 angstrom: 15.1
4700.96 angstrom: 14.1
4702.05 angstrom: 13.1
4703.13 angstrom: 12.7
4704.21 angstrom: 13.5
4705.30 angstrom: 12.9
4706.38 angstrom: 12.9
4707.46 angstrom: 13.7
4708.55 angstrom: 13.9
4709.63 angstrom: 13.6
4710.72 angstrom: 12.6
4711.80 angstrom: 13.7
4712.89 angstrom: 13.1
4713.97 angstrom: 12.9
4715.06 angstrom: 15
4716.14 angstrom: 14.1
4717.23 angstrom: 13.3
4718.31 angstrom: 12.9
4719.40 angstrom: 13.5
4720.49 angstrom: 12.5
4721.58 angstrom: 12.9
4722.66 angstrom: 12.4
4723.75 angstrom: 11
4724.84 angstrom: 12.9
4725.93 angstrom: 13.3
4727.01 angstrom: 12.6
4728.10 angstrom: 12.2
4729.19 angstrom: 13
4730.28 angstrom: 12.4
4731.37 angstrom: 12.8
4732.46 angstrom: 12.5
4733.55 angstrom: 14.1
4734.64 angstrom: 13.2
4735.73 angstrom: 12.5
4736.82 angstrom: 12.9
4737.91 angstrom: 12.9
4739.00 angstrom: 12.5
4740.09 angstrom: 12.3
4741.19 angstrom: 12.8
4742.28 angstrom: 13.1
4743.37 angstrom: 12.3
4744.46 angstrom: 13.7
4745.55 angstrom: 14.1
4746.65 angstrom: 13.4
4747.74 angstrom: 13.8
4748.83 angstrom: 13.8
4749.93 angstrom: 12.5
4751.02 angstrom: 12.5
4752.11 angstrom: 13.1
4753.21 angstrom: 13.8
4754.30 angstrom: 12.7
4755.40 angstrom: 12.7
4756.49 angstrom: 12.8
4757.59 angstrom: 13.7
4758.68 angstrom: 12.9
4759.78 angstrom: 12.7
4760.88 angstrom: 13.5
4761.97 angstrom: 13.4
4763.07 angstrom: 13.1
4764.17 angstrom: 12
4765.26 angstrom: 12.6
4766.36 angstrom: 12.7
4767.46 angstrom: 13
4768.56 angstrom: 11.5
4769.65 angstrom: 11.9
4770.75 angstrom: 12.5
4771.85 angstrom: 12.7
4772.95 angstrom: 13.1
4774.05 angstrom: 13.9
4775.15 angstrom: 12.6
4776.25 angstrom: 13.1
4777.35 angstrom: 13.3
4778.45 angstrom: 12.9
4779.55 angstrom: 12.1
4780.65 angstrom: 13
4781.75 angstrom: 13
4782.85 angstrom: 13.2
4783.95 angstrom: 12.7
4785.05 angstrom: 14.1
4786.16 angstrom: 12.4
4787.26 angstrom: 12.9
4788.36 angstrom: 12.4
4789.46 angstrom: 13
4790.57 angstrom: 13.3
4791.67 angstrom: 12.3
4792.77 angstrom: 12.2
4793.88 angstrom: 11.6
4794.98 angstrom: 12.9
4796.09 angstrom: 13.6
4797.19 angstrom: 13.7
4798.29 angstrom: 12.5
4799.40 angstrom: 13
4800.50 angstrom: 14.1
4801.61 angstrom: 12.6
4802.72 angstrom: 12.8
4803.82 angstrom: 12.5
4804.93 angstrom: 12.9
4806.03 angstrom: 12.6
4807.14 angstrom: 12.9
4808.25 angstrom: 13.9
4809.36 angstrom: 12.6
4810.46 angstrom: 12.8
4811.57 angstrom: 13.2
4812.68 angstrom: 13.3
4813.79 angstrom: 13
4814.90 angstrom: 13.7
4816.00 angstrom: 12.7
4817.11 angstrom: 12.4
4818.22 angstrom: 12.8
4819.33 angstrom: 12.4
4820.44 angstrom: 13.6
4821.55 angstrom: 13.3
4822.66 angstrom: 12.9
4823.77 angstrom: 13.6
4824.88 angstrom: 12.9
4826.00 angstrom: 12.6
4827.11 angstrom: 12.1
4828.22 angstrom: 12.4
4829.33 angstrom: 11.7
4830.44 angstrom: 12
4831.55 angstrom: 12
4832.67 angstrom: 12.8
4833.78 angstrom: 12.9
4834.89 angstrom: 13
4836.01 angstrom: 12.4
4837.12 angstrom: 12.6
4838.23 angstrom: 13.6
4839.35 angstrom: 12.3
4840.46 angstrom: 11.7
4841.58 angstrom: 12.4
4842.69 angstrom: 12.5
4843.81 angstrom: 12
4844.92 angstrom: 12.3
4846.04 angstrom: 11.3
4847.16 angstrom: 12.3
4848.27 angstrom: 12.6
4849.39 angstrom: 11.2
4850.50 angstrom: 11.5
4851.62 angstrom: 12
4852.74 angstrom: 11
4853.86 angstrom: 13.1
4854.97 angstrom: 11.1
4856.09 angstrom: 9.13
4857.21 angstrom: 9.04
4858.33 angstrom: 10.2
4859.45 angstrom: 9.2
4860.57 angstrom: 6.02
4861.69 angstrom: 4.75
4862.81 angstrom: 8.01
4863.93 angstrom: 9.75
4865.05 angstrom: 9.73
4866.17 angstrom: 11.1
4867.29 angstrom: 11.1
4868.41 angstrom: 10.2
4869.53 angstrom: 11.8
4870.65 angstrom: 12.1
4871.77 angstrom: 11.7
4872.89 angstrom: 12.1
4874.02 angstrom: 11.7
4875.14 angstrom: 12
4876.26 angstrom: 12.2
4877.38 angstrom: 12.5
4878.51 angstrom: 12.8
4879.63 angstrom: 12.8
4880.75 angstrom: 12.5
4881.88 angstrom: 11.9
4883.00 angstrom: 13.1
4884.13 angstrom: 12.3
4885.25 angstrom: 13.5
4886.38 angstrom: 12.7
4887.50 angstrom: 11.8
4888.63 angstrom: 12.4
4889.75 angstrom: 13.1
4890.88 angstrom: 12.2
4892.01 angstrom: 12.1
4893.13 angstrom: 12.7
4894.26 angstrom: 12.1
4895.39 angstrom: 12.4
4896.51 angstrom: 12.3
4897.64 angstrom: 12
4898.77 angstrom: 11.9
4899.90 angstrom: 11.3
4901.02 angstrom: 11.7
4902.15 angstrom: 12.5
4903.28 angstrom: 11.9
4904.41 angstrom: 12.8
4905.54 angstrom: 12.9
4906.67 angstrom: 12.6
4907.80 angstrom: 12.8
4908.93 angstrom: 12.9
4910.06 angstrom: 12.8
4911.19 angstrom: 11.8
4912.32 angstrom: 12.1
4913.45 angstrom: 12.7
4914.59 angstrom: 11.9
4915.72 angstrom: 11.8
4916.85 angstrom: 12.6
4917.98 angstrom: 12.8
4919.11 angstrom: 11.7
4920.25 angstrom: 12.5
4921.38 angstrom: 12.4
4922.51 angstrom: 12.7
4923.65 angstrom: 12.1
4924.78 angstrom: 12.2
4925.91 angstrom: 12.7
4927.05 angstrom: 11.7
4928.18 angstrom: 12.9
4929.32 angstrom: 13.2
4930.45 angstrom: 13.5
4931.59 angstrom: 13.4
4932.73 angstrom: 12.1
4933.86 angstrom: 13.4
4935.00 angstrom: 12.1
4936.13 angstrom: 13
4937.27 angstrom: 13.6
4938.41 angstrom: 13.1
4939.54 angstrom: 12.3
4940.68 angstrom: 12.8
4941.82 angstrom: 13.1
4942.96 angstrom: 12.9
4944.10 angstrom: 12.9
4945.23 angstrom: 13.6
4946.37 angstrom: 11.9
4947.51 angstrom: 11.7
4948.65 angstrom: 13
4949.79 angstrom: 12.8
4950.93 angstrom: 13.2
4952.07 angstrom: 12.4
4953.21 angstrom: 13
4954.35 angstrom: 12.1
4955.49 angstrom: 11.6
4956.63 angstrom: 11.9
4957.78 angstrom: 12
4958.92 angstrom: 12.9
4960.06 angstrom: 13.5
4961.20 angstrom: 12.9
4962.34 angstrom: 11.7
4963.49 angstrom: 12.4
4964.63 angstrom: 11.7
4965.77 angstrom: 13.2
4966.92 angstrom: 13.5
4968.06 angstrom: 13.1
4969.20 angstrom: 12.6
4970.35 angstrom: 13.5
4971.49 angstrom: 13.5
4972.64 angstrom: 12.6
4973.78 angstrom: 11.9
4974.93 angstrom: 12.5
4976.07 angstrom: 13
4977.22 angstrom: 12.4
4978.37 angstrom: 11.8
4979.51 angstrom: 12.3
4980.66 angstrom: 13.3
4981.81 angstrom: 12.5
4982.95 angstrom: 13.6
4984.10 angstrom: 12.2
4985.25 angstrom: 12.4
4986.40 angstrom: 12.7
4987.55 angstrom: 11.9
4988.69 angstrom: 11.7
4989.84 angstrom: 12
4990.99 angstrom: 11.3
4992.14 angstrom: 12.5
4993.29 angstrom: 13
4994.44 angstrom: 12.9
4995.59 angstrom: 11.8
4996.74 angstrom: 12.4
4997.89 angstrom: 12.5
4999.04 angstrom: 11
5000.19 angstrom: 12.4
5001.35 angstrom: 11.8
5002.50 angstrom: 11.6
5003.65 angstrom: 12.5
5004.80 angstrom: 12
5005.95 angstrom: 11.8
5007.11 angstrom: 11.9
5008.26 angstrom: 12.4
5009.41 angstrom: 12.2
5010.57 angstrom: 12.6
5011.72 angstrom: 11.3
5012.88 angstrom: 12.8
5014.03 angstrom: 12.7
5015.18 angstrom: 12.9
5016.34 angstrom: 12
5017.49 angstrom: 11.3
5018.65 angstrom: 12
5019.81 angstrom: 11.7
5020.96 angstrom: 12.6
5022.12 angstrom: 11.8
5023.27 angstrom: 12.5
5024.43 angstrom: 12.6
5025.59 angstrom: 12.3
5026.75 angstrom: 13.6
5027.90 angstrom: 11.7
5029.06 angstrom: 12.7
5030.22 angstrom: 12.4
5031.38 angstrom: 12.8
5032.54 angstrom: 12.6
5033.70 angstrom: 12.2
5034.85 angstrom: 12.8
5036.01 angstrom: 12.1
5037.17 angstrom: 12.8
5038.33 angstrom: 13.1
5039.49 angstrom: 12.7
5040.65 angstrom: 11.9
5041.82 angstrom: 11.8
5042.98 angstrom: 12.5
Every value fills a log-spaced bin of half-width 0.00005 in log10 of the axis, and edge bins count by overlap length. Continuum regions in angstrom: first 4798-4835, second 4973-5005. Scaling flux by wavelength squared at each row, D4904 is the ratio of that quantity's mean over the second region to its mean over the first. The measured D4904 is 1.03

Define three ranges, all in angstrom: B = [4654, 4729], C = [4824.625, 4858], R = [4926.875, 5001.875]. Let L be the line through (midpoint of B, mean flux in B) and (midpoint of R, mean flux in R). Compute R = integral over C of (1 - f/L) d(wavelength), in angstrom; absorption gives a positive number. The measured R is 2.3 angstrom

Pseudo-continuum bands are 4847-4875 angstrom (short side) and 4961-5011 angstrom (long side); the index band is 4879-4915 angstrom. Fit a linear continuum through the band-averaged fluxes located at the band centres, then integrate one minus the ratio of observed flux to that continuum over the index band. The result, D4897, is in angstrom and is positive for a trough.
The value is -4.4 angstrom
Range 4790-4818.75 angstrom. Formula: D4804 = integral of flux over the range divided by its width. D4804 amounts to 12.9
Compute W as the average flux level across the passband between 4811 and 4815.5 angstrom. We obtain 13.3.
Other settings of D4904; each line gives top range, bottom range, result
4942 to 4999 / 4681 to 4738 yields 1.06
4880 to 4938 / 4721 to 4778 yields 1.03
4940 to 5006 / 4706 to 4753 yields 1.06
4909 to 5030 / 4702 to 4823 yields 1.05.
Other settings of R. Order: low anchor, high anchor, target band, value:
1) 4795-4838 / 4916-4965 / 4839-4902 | 6.2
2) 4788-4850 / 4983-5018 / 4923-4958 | -0.9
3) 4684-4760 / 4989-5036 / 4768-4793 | 0.4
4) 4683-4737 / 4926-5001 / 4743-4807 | 0.6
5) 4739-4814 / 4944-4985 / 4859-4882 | 3.7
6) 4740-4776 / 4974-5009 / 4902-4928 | 0.2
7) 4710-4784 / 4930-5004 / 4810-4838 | 0.1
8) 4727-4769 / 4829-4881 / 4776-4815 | -2.2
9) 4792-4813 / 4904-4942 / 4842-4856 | 1.1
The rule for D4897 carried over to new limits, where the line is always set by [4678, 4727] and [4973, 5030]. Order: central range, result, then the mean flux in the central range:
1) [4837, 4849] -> 0.5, 12.3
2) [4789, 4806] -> 0.2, 12.9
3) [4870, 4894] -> 0.6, 12.4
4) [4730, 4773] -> 0.8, 12.9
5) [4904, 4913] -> 0.0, 12.6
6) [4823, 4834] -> 0.3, 12.5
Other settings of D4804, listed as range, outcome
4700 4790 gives 13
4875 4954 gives 12.5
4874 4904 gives 12.3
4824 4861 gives 11.7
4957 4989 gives 12.6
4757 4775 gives 12.8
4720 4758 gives 12.9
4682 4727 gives 13.3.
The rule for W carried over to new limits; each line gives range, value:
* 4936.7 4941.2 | 13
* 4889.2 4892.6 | 12.5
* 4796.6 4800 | 13.1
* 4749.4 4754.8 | 12.9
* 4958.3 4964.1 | 12.7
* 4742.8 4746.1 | 13.4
